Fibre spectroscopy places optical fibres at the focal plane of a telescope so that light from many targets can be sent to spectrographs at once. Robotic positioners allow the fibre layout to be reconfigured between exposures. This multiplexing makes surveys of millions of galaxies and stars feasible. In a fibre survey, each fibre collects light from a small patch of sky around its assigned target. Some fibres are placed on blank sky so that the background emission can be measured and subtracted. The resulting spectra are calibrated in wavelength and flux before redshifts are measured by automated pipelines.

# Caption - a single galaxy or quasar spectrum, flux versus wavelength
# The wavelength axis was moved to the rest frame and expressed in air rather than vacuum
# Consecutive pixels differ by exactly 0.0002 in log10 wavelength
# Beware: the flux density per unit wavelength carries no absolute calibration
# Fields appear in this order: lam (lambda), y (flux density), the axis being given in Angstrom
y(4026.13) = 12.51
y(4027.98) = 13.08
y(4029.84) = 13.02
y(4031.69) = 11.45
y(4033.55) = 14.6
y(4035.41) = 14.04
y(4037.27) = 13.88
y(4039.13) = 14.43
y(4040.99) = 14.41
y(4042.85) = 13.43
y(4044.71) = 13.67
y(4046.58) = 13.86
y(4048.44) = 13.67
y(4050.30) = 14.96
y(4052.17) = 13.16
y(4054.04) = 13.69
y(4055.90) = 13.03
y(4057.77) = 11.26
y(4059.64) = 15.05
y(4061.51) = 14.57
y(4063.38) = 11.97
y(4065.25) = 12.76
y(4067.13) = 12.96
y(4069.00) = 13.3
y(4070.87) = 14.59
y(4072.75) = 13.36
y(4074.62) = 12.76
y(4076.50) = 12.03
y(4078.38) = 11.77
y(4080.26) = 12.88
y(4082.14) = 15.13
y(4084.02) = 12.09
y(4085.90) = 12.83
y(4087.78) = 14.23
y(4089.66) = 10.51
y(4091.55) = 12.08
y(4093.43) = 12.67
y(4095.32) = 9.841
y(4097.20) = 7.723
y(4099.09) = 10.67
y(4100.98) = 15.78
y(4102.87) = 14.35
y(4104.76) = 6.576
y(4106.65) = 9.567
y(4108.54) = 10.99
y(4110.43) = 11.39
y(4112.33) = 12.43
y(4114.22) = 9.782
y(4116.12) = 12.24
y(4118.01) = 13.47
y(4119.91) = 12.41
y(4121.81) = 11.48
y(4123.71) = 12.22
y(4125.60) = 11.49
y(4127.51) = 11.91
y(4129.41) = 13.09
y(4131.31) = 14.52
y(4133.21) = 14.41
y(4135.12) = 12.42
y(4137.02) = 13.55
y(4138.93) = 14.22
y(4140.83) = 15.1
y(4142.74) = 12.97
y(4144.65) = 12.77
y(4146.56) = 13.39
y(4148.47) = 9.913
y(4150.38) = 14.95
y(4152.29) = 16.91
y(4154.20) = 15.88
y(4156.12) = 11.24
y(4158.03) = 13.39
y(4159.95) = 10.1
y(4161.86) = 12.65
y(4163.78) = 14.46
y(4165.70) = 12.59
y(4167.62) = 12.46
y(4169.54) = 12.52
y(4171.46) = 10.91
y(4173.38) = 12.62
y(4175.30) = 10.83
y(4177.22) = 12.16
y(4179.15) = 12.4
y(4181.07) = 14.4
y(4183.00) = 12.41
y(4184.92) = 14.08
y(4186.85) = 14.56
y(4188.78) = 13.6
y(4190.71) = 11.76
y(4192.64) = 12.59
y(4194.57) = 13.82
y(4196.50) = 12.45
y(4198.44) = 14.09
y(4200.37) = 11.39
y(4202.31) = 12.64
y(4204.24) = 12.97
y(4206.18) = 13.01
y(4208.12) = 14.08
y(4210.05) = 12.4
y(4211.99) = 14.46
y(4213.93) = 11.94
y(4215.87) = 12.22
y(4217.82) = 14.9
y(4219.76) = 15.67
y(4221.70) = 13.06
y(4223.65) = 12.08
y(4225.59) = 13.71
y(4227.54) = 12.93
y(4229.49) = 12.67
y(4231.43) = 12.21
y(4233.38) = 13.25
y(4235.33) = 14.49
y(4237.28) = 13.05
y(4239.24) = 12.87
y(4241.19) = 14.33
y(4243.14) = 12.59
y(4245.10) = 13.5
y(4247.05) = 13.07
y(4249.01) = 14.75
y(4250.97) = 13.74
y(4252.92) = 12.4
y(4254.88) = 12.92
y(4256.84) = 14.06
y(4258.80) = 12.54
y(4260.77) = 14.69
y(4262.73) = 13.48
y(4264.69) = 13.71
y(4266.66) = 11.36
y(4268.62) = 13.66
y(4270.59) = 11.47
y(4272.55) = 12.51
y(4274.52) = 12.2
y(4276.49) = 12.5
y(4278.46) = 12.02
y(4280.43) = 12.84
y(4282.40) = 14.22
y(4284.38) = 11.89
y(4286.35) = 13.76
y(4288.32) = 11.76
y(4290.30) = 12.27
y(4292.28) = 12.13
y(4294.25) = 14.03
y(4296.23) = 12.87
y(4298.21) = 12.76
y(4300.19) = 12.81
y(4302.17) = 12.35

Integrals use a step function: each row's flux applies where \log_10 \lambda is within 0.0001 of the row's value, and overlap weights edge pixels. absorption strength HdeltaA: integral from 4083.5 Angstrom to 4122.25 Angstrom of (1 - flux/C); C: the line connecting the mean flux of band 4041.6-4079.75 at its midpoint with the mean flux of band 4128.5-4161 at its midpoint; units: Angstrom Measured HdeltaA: 5.2 Angstrom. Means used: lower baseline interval 13.3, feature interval 11.6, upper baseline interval 13.5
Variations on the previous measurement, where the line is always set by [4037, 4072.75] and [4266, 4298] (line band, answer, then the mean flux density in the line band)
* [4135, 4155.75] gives -0.95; 13.8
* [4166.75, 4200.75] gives 0.75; 12.8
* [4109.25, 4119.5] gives 1.13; 11.9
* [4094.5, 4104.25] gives 1.41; 11.5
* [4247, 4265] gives -1.17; 13.6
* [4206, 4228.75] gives -0.85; 13.4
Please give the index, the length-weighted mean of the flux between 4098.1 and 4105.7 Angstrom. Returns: 11.8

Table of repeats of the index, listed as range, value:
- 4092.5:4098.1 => 10.1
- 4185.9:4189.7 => 14.1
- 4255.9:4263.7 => 13.7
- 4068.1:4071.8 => 14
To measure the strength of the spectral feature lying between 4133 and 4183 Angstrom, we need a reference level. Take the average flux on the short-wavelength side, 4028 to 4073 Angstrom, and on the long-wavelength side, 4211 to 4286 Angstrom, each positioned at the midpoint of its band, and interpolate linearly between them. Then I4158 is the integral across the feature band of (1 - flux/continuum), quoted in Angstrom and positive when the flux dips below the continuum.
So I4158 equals 1.2 Angstrom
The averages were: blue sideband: 13.5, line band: 13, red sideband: 13.2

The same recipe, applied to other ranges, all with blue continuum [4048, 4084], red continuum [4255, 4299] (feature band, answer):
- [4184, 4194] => -0.2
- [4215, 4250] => -1.3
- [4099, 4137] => 3.0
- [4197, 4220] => -0.4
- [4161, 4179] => 1.0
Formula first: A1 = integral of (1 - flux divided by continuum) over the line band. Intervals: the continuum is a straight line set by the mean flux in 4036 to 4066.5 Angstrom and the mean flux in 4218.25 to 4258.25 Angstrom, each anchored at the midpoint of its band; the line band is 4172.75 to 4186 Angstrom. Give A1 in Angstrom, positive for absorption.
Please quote 0.7 Angstrom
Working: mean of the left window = 13.6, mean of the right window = 13.4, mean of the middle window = 12.7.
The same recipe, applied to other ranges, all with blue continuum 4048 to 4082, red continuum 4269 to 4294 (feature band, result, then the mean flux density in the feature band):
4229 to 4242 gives -0.60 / 13.3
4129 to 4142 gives -0.90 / 13.9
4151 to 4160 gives -0.66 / 13.9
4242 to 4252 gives -0.70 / 13.5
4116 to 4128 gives 0.81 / 12.2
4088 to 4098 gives 1.74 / 10.9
